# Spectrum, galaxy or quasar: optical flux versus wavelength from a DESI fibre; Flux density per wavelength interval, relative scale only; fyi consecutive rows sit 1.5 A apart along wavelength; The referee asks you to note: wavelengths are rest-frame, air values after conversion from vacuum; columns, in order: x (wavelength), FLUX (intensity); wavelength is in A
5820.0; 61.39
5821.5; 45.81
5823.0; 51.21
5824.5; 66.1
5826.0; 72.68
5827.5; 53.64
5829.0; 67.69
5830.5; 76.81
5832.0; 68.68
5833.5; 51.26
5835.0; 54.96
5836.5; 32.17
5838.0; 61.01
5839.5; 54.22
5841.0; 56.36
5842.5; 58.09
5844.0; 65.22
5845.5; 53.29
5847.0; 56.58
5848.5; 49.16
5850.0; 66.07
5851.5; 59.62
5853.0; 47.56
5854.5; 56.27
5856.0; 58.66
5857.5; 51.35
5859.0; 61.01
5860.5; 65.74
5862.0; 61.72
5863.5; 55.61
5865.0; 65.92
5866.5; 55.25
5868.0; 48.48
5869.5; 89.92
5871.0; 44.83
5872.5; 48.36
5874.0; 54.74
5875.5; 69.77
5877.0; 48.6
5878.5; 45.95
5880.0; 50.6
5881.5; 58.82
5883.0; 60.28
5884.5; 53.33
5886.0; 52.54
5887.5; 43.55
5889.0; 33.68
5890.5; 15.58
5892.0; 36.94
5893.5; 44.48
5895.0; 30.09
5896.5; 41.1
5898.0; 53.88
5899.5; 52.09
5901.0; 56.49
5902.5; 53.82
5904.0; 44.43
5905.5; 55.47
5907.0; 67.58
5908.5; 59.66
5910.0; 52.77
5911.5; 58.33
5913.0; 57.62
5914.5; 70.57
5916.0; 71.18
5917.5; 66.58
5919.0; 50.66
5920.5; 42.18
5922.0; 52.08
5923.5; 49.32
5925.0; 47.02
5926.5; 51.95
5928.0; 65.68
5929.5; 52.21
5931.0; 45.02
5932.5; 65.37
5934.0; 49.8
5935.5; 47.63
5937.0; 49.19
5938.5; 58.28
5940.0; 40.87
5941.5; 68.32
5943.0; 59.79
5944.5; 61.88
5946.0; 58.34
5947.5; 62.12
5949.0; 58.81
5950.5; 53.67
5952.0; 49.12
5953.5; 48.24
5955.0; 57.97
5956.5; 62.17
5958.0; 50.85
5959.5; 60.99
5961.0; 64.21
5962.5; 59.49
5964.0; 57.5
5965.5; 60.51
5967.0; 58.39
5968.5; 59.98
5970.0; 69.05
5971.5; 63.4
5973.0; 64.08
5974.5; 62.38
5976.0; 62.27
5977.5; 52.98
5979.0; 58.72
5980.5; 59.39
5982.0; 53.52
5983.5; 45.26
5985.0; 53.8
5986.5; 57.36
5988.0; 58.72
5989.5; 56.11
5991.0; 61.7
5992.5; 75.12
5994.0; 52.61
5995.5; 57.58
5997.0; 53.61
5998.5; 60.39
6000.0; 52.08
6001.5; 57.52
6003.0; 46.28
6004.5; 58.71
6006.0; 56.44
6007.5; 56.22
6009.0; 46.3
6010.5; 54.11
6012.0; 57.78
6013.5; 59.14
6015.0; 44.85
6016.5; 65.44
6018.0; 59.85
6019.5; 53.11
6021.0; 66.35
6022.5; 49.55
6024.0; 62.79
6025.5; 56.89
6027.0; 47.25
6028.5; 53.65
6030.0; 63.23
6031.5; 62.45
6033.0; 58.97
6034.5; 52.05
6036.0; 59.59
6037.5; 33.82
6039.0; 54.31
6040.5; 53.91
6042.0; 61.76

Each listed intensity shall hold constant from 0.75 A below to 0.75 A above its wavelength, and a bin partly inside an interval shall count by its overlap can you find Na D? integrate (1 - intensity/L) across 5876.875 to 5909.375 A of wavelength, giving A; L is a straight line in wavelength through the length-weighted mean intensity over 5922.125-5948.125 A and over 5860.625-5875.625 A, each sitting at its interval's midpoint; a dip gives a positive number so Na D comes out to 5.3 A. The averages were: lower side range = 59.3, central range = 48.1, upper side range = 54.8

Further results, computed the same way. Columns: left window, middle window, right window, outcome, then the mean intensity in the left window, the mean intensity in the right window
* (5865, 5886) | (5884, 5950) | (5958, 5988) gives 5.7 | 56.3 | 58.9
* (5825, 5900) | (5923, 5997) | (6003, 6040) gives -2.9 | 54.3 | 55.3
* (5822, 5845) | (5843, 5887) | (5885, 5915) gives -2.2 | 59.1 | 48.9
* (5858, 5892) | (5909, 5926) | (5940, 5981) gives 0.0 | 53.4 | 59.1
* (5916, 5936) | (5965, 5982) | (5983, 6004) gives -1.6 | 53.5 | 56.5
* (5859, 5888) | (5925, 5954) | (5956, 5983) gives 1.9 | 56.8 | 59.8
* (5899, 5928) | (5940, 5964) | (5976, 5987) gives -1.0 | 56.1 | 54.9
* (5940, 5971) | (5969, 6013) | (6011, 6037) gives 0.3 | 58.7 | 57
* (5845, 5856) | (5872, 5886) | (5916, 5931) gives 0.1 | 55.8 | 53.6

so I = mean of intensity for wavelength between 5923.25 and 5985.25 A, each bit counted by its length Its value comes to 56.7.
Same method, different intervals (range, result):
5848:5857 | 56.3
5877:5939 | 51.5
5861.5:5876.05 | 59.3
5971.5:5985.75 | 57.3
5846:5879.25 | 57.3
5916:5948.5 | 54.9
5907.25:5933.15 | 56.5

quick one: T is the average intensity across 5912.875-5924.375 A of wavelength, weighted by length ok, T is 57.4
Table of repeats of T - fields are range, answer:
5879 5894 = 45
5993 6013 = 54.9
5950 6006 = 57.7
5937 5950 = 57.9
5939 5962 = 57.2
